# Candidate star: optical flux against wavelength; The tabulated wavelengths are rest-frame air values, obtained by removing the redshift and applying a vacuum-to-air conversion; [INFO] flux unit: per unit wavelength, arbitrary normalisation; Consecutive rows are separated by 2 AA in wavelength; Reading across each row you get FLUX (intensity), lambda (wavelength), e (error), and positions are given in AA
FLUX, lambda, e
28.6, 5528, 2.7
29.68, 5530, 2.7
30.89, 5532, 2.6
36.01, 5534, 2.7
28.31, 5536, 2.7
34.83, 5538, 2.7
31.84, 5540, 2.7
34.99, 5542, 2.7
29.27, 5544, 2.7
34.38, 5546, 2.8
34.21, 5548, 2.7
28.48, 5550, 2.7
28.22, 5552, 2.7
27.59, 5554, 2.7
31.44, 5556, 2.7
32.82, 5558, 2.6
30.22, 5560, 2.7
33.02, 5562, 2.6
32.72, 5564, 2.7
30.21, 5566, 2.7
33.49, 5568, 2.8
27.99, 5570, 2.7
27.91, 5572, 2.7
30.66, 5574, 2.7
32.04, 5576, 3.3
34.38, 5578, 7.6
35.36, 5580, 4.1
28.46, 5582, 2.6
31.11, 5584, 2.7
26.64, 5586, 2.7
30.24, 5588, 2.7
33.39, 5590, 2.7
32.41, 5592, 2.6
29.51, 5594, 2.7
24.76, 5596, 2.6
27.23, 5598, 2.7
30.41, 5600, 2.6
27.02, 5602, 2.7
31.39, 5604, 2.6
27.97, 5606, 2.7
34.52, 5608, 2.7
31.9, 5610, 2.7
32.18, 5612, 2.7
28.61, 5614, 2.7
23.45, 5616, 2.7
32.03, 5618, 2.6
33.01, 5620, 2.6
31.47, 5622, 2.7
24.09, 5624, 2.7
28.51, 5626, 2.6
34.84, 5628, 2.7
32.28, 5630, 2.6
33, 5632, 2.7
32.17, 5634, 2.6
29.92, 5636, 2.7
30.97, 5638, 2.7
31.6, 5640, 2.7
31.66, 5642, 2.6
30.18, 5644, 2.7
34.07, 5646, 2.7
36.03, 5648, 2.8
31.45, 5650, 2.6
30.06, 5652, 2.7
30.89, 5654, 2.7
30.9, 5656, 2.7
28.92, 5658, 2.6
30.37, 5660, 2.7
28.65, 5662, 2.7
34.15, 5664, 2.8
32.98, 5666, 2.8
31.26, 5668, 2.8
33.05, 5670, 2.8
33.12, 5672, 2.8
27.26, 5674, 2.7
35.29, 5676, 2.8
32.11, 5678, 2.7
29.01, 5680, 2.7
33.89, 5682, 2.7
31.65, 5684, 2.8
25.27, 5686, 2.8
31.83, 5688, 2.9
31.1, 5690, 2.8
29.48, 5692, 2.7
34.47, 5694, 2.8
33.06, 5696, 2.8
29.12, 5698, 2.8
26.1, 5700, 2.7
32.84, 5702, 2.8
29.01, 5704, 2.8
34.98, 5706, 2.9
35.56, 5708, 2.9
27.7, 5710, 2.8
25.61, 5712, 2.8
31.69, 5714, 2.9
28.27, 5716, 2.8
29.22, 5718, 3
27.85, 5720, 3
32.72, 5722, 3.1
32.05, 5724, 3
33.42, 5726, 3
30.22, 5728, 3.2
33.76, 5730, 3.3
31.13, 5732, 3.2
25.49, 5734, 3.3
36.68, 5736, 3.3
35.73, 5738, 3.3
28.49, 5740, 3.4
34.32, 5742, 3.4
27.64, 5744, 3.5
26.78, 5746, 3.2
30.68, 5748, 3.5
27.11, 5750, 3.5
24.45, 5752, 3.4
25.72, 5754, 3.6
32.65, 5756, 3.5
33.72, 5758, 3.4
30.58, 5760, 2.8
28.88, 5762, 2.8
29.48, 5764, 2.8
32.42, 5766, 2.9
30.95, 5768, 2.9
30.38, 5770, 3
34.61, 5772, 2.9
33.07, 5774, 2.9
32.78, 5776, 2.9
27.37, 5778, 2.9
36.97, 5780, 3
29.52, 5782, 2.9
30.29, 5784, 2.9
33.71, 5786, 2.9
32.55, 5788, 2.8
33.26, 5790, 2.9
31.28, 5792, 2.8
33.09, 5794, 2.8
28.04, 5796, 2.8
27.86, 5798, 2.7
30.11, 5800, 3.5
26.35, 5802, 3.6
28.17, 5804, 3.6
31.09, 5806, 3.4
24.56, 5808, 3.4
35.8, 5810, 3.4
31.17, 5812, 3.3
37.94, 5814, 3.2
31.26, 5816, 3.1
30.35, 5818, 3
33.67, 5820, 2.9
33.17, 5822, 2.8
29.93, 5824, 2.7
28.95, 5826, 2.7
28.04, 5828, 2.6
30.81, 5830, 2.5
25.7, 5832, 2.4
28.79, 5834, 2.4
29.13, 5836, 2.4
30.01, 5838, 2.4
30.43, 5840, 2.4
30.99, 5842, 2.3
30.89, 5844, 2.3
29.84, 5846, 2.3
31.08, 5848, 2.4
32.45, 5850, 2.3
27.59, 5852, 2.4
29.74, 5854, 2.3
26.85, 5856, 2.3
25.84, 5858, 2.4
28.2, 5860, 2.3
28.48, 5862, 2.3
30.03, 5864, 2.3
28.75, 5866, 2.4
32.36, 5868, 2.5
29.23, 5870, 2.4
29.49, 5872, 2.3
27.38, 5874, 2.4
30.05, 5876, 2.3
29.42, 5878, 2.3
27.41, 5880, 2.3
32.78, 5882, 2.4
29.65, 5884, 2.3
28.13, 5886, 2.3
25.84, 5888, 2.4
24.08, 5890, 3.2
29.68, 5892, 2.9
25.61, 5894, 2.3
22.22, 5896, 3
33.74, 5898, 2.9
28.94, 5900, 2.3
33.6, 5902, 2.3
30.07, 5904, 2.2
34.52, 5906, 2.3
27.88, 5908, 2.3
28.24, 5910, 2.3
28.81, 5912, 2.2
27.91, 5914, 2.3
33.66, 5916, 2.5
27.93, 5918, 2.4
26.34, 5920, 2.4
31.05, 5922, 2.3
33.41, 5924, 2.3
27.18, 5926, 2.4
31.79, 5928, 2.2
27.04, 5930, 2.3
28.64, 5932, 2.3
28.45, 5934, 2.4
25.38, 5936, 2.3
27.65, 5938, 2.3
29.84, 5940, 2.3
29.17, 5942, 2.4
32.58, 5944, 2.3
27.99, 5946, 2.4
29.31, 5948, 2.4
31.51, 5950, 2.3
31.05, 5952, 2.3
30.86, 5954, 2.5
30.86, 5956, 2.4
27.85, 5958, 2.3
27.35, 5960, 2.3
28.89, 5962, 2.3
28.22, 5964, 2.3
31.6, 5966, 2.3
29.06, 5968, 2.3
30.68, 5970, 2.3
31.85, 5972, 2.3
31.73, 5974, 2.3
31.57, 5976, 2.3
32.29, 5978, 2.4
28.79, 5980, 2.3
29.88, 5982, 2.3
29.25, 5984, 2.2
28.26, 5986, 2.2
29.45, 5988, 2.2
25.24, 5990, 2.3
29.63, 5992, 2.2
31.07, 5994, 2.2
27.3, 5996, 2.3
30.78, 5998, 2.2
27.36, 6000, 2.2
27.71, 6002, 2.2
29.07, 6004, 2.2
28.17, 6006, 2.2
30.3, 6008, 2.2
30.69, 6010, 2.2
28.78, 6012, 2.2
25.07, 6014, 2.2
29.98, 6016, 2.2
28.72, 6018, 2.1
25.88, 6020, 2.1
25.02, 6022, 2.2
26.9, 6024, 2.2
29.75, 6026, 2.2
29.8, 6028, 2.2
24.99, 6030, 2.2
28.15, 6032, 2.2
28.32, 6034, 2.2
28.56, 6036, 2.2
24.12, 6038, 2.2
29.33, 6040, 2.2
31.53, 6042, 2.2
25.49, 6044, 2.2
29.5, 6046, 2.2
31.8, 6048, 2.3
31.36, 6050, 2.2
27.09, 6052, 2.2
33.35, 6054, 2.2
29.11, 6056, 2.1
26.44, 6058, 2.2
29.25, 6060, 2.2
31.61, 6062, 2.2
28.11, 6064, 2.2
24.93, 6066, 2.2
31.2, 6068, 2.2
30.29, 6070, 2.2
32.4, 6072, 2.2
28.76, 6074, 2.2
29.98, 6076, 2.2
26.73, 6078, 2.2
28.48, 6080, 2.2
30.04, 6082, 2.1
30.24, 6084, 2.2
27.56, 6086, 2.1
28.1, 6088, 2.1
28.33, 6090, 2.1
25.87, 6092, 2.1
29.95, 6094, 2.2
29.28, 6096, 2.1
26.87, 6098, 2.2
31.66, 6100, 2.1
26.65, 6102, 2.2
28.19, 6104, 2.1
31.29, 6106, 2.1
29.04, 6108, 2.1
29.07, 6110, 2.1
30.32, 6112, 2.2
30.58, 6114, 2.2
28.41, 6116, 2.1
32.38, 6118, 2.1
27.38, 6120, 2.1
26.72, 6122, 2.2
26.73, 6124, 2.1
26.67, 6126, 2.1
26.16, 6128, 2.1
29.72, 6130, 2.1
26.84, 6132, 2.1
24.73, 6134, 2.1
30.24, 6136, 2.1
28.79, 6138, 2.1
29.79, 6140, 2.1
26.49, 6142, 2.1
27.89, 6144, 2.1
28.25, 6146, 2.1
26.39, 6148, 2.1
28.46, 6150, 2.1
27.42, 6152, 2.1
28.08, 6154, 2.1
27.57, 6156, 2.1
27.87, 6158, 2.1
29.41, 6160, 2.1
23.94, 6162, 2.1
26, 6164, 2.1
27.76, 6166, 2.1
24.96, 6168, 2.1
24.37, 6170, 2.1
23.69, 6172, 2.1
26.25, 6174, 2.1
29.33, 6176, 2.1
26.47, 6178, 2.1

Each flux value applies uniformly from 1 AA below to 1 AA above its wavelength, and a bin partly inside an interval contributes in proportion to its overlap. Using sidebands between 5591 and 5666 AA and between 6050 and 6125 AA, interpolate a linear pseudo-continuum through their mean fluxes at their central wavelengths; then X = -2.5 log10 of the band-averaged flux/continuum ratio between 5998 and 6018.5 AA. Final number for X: 0.02 mag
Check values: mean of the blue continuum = 30.6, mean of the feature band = 28.7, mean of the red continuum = 29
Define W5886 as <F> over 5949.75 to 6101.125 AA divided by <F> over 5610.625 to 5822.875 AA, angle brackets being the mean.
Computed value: 0.94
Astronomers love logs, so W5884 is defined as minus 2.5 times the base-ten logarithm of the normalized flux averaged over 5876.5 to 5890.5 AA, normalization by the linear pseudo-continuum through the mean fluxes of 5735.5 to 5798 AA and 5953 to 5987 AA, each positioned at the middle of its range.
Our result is 0.07 mag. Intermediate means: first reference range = 31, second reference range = 29.9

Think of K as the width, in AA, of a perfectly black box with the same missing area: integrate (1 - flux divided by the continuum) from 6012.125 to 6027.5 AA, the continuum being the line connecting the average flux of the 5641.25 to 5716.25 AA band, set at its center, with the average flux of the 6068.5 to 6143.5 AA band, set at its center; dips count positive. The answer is 0.9 AA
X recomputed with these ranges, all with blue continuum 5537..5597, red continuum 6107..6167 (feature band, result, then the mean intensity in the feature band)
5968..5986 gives -0.06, 30.5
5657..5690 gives -0.02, 31.2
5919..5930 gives -0.02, 29.7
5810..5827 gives -0.09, 32.3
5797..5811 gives 0.02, 29.1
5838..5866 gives 0.00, 29.4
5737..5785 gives -0.02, 30.6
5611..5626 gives 0.06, 29.2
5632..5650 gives -0.05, 32.1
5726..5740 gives -0.06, 32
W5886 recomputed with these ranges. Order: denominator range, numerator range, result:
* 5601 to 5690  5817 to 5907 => 0.95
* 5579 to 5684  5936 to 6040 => 0.94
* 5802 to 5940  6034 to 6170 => 0.97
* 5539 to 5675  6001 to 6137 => 0.93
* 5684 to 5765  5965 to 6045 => 0.95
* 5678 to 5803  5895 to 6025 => 0.95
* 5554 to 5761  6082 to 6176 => 0.91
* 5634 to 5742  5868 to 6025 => 0.93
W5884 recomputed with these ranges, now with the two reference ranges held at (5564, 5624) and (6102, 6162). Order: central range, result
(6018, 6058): 0.01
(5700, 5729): -0.03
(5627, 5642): -0.07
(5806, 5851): -0.05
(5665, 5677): -0.08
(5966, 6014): -0.03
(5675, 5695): -0.05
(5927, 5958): -0.02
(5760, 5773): -0.05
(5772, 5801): -0.07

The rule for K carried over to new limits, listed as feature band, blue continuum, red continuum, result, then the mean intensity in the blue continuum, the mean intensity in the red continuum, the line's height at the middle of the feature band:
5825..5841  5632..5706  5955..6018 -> 0.7 AA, 31.3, 29.3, 30.3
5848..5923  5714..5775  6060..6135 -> 2.0 AA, 30.6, 28.7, 29.9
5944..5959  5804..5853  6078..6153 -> -0.2 AA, 30.5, 28.4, 29.6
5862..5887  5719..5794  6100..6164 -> 0.5 AA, 31.1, 28.1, 30.1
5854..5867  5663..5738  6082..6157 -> 0.8 AA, 31.2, 28.4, 30.1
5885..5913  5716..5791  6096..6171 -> 1.1 AA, 31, 27.9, 29.8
